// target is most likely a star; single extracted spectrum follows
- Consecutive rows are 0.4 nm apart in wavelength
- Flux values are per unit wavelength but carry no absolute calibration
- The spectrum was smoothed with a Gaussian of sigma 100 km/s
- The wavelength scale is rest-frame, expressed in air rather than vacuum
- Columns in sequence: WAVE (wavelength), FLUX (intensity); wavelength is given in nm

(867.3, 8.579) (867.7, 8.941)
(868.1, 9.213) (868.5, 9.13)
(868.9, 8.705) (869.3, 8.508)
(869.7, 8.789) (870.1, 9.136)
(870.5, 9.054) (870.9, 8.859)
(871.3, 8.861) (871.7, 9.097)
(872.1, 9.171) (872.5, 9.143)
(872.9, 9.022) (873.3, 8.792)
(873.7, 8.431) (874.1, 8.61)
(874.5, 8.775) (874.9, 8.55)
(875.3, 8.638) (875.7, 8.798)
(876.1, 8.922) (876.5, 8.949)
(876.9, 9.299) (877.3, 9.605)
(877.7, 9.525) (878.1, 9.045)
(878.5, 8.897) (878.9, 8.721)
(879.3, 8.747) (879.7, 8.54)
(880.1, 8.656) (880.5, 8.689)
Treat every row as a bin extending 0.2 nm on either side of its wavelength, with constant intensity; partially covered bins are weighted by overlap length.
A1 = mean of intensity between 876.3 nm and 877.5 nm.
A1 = 9.28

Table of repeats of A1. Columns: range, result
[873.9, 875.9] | 8.67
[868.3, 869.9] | 8.78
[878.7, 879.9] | 8.67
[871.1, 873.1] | 9.06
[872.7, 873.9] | 8.75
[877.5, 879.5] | 8.99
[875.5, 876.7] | 8.89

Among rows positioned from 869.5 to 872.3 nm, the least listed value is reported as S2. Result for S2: 8.789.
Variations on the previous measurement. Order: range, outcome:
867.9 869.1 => 8.705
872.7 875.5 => 8.431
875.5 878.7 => 8.798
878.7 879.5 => 8.721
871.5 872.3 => 9.097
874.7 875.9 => 8.55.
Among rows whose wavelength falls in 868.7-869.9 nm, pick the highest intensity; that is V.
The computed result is 8.789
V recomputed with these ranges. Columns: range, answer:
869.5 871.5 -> 9.136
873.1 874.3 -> 8.792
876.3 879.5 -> 9.605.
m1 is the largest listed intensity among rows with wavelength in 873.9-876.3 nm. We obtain 8.922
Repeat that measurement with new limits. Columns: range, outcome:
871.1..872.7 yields 9.171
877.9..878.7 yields 9.045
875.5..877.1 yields 9.299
